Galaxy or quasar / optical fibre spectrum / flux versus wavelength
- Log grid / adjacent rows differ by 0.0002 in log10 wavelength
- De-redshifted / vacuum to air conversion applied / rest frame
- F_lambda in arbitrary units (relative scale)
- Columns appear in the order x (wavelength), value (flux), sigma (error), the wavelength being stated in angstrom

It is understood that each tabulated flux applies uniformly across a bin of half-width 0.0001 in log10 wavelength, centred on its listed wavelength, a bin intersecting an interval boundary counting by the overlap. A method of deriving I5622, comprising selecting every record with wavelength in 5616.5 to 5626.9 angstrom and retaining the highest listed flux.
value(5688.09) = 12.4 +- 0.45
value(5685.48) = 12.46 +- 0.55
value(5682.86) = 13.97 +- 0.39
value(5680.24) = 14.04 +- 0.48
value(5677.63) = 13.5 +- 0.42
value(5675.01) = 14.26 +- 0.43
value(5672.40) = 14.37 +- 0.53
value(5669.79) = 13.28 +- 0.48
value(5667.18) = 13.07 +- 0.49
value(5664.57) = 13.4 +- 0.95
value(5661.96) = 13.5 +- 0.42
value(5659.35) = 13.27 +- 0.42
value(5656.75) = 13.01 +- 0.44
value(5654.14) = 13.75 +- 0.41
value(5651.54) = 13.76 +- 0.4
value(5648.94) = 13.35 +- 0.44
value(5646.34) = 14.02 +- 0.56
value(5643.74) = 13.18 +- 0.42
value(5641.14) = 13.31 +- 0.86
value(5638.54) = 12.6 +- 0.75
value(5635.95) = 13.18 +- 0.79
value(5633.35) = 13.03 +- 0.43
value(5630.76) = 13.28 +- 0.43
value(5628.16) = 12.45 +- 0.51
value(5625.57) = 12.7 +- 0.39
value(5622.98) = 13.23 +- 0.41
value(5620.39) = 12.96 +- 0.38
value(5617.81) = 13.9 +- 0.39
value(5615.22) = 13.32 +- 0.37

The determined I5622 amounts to 13.9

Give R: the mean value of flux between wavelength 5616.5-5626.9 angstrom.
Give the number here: 13.2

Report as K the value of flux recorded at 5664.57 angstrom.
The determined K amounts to 13.4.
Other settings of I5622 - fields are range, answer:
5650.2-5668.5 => 13.76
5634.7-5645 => 13.31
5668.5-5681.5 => 14.37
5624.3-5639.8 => 13.28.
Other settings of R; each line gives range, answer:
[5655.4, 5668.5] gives 13.2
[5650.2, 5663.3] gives 13.5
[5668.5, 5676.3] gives 14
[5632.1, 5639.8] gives 12.9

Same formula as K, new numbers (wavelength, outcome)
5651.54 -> 13.76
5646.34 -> 14.02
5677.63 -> 13.5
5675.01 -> 14.26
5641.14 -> 13.31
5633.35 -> 13.03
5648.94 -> 13.35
